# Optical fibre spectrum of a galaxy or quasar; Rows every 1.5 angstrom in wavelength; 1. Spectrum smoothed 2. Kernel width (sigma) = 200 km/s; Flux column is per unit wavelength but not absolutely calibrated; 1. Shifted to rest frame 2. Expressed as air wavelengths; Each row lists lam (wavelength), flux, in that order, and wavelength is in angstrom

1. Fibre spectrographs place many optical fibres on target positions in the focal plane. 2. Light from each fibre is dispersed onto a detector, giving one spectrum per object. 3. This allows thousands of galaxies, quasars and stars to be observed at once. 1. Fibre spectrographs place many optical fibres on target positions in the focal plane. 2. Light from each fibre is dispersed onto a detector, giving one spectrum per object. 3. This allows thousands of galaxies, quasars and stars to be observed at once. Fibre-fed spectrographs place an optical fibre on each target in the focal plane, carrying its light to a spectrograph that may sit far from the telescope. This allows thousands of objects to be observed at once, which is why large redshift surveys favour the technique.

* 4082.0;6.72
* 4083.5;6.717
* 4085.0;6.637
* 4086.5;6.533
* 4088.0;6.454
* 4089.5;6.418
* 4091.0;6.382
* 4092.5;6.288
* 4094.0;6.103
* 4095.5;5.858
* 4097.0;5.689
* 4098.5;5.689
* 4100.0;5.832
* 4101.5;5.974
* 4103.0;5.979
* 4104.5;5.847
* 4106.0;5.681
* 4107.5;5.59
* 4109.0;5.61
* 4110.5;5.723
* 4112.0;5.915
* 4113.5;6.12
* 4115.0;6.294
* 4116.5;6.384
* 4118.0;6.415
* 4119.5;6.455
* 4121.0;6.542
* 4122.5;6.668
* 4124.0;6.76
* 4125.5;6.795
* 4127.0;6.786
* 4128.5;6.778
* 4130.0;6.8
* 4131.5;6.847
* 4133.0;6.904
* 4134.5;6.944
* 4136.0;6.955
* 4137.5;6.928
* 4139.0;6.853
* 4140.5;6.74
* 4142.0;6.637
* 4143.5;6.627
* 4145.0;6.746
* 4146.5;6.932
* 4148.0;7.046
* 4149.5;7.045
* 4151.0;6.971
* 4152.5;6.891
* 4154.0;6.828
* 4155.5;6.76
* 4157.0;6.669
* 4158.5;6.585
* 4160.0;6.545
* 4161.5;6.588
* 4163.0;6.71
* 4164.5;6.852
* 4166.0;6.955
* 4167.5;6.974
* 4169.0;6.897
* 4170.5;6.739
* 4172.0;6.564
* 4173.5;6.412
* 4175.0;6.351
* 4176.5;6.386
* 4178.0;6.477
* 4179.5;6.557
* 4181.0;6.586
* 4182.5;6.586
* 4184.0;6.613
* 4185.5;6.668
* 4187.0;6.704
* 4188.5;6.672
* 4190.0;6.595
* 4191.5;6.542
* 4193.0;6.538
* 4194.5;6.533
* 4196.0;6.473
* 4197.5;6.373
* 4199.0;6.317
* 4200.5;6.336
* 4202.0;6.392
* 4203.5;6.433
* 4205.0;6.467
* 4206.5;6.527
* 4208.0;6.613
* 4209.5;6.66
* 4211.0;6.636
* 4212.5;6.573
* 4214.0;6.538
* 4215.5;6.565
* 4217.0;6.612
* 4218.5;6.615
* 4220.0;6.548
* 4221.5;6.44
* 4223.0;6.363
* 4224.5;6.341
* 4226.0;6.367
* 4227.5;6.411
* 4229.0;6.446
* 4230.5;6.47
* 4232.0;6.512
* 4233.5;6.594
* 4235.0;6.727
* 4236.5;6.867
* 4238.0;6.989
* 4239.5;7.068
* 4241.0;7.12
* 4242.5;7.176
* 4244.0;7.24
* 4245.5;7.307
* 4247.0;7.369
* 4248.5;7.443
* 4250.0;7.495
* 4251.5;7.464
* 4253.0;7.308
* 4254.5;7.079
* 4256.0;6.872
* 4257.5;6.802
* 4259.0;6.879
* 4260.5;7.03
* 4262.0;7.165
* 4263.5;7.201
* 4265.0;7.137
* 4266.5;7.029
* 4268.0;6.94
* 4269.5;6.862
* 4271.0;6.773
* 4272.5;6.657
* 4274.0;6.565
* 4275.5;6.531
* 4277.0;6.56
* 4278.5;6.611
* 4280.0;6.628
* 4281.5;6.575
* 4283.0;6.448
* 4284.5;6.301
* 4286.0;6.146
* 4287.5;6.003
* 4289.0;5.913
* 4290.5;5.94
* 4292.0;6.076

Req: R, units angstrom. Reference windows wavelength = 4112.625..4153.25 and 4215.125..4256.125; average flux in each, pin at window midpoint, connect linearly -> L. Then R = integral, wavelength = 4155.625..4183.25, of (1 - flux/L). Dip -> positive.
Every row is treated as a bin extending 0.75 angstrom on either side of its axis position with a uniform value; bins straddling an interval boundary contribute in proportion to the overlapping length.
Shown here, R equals 0.6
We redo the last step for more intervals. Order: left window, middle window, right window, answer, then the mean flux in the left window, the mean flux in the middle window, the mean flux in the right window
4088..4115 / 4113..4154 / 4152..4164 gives -2.4 angstrom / 5.95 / 6.74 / 6.7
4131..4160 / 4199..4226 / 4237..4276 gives 1.8 angstrom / 6.83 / 6.5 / 7.06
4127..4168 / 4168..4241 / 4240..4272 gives 4.3 angstrom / 6.82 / 6.56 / 7.12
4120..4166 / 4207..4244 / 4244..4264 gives 2.3 angstrom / 6.79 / 6.65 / 7.19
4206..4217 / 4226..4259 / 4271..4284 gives -1.9 angstrom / 6.59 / 6.97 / 6.58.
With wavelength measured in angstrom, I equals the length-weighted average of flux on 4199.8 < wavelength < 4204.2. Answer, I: 6.39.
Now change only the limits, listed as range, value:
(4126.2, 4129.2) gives 6.78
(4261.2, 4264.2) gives 7.18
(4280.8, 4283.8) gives 6.51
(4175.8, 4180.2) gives 6.47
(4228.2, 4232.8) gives 6.48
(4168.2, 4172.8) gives 6.73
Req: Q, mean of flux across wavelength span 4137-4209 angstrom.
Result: 6.65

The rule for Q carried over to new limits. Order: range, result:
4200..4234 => 6.5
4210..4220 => 6.59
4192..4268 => 6.77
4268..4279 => 6.67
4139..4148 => 6.77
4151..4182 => 6.67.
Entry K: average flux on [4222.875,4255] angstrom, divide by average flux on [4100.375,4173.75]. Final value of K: 1.05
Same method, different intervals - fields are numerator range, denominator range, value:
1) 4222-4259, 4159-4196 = 1.04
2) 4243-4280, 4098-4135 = 1.11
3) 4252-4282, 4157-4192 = 1.04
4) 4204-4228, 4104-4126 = 1.05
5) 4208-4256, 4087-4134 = 1.09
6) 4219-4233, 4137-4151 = 0.94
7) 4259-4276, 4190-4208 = 1.07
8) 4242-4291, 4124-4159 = 1.00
